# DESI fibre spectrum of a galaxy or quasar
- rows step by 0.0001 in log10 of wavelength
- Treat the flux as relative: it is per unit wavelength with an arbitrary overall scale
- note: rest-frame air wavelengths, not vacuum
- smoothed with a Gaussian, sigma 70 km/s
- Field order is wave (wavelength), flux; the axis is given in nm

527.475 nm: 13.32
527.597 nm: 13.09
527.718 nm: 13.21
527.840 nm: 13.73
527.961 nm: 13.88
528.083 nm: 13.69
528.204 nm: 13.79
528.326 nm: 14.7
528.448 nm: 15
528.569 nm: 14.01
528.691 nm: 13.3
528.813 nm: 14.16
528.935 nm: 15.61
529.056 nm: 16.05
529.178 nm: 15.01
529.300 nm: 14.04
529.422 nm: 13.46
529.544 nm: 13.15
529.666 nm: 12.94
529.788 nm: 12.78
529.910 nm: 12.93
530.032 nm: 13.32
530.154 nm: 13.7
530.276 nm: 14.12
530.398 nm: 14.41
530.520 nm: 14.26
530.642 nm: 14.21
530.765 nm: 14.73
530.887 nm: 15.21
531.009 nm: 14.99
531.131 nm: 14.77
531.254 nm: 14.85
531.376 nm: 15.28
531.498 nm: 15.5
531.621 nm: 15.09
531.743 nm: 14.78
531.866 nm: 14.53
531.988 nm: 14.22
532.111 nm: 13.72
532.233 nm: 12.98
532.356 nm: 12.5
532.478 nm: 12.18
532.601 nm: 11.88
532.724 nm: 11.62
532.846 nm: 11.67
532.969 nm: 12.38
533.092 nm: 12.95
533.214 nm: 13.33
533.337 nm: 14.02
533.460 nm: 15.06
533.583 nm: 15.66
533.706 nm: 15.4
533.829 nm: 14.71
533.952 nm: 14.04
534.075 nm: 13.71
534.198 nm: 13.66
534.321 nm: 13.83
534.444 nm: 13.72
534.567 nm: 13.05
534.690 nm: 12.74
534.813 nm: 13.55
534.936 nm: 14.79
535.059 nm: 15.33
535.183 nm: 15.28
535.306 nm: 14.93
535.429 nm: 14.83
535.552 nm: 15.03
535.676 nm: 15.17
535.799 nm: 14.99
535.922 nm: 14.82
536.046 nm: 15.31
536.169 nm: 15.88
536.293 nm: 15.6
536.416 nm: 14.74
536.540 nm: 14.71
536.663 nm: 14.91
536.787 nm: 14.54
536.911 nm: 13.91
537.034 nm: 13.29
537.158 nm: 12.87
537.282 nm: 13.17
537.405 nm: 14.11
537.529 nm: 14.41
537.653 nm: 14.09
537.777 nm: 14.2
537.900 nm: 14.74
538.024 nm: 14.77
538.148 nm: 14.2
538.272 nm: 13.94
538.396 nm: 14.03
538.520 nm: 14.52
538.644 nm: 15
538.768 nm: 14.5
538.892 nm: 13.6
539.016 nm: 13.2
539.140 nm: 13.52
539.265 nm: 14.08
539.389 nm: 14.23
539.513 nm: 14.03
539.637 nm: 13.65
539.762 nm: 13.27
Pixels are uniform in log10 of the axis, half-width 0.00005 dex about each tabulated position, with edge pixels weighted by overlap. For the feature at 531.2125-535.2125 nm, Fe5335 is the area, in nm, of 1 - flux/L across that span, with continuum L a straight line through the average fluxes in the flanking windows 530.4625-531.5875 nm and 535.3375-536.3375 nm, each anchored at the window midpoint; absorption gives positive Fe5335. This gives 0.31 nm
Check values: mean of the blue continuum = 14.9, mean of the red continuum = 15.2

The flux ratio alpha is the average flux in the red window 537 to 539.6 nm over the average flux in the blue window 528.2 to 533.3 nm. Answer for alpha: 1.01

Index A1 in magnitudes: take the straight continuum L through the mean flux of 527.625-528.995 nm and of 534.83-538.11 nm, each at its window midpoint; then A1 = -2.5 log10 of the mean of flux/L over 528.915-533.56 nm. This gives 0.03 mag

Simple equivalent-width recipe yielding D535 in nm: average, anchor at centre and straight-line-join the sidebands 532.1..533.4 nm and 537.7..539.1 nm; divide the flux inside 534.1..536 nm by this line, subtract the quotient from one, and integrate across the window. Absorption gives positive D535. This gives -0.16 nm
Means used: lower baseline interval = 12.6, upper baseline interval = 14.2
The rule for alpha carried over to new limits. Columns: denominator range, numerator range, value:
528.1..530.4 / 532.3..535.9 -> 0.99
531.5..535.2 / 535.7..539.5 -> 1.04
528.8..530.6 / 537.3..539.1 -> 1.02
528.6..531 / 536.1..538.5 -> 1.02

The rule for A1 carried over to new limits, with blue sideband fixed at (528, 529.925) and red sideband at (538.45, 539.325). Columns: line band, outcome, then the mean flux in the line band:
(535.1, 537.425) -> -0.05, 14.7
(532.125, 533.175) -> 0.14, 12.4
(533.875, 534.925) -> 0.03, 13.6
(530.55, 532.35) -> -0.04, 14.6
